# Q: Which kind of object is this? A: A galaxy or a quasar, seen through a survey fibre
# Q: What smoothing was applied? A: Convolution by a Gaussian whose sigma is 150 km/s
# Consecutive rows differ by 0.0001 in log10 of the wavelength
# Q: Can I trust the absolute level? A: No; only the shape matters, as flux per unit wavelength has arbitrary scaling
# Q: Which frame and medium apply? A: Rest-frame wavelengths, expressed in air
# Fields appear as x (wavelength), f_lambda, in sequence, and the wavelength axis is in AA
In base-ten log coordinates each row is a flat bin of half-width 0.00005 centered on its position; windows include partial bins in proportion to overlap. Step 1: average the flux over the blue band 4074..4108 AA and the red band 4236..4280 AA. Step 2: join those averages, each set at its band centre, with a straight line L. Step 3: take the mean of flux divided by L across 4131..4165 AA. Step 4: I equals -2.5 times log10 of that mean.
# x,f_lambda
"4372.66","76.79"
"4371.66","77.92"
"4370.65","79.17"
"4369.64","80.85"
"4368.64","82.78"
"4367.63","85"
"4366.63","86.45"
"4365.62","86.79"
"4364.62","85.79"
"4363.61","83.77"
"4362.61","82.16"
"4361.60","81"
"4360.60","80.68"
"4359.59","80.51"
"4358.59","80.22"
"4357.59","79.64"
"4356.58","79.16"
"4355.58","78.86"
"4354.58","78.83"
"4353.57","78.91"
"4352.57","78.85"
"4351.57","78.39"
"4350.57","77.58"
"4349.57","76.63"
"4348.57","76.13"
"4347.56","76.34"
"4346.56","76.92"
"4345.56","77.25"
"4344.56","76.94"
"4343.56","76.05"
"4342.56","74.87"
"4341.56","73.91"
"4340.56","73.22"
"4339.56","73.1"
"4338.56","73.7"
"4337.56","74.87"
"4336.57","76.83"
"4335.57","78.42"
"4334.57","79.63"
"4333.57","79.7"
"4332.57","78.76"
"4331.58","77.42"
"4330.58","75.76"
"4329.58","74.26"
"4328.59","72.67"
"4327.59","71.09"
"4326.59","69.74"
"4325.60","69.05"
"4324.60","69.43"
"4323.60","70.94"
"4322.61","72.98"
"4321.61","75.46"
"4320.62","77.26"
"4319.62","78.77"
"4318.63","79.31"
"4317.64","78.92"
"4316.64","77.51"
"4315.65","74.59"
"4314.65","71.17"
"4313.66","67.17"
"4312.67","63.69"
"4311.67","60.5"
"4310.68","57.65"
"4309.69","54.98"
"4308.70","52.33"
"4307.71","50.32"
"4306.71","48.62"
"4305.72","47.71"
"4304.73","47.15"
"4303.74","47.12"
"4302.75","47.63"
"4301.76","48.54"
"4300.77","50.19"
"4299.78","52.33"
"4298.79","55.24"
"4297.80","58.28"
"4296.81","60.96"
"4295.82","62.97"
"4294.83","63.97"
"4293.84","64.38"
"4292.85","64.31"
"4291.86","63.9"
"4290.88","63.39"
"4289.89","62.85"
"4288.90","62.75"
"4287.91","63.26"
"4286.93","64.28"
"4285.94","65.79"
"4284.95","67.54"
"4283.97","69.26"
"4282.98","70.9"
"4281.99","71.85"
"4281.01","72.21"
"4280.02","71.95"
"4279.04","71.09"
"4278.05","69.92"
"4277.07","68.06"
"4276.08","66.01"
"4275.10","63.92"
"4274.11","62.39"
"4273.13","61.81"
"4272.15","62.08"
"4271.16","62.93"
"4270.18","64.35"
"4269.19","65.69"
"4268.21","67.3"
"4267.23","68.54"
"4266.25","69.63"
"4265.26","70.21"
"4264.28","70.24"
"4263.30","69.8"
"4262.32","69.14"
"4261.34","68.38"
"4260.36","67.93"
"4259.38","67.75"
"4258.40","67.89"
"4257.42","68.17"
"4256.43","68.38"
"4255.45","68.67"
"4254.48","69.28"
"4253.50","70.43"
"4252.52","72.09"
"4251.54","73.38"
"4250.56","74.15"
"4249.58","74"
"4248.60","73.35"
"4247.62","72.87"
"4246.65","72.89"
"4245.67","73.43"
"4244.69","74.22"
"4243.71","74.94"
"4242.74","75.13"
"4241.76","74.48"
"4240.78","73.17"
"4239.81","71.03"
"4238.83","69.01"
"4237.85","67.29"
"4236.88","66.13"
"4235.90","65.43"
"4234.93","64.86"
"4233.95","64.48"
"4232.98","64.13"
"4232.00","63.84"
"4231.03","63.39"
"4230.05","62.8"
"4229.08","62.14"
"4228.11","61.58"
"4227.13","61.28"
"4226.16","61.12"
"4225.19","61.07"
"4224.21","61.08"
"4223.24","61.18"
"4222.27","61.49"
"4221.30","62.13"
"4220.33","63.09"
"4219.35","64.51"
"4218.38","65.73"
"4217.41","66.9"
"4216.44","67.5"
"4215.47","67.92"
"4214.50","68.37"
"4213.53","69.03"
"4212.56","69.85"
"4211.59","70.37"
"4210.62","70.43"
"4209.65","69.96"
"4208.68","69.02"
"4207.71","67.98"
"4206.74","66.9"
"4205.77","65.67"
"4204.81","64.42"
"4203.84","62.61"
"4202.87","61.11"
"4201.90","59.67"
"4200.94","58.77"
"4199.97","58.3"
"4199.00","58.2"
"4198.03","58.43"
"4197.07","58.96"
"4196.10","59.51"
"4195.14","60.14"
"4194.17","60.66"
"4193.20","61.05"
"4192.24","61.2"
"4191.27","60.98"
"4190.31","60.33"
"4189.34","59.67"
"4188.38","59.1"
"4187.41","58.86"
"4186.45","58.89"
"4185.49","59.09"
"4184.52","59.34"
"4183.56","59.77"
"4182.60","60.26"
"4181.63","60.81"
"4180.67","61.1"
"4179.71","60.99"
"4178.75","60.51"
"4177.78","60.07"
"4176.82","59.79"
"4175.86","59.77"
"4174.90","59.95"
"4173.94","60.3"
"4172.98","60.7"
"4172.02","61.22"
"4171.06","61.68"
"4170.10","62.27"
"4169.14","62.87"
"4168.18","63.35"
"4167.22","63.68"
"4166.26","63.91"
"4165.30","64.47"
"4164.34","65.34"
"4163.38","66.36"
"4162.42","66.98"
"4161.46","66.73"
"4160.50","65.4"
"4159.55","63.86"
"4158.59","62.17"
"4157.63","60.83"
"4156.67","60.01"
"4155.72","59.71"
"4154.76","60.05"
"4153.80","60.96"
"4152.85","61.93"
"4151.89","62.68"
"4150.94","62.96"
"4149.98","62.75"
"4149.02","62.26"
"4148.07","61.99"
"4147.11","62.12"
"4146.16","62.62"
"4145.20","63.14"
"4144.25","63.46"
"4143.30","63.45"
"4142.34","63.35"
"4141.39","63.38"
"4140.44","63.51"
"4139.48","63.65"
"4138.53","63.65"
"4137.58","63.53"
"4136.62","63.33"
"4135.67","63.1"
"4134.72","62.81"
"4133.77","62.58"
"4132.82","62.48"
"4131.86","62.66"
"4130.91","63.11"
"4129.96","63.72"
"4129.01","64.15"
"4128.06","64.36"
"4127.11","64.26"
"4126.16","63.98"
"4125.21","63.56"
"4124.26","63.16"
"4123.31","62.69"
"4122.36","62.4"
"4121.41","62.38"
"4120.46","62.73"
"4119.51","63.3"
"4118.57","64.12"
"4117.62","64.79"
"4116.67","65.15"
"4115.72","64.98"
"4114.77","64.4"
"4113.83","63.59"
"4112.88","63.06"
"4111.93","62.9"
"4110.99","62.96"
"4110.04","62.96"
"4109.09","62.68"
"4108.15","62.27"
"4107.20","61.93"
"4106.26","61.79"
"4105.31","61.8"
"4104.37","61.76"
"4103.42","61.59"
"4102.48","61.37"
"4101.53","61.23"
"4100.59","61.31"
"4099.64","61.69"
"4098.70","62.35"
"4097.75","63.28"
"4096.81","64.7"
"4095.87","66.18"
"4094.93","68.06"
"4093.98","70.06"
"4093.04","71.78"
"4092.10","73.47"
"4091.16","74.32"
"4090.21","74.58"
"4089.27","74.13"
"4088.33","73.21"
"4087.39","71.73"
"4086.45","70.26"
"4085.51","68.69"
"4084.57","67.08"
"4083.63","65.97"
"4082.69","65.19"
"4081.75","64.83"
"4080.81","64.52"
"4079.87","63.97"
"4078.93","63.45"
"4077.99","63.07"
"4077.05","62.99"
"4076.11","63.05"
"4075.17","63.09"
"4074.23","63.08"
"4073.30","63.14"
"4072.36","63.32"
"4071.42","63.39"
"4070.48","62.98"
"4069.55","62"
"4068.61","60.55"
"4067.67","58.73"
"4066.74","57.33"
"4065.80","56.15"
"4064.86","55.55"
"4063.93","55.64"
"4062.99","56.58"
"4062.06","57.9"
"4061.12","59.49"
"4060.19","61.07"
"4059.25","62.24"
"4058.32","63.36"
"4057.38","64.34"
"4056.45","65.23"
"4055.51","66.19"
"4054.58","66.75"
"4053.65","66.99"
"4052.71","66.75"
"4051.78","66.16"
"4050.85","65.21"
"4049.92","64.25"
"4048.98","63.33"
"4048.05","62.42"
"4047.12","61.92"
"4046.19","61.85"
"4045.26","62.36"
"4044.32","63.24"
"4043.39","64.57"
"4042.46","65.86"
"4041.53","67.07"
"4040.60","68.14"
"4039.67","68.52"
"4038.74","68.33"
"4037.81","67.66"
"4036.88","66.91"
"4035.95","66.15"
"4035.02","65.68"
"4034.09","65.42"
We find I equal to 0.07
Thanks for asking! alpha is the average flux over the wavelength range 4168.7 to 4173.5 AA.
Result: 61.8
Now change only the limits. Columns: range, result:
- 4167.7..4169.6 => 63.1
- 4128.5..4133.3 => 63.2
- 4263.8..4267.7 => 69.6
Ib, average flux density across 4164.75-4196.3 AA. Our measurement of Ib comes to 60.8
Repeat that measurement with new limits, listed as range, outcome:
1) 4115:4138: 63.5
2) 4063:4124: 64.1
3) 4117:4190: 62.4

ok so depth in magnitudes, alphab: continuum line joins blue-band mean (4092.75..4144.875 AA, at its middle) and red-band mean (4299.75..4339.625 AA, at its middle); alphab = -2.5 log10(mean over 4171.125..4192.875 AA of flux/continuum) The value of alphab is 0.08 mag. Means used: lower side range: 63.5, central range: 60.2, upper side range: 67.1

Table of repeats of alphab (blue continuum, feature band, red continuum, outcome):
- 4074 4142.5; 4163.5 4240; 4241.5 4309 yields 0.03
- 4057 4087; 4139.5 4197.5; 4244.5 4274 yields 0.07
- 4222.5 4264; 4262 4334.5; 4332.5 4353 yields 0.11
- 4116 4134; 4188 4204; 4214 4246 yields 0.09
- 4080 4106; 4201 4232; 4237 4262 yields 0.09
